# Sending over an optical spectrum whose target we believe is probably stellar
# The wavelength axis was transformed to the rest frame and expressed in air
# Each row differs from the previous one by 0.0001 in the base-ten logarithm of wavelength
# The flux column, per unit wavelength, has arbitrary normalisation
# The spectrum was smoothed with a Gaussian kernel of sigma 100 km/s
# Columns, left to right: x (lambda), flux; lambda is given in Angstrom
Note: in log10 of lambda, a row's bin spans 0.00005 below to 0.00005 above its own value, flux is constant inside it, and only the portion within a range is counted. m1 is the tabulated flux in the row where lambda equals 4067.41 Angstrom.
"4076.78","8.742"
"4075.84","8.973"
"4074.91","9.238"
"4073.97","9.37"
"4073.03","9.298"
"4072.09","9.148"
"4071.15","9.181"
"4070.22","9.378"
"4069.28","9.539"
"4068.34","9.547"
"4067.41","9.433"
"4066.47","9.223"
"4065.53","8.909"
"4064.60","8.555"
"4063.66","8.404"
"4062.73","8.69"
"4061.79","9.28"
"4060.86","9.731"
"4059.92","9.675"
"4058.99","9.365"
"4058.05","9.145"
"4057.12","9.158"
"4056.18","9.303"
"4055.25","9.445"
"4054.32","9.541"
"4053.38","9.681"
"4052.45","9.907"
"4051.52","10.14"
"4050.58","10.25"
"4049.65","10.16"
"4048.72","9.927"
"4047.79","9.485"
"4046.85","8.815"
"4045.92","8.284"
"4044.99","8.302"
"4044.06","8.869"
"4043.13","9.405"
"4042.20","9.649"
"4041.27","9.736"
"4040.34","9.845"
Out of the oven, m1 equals 9.433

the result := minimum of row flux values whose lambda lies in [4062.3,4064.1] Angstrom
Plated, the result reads 8.404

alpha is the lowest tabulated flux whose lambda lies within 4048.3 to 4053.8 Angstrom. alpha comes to 9.681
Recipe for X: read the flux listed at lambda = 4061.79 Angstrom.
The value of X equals 9.28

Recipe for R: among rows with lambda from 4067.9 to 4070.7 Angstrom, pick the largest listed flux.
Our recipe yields 9.547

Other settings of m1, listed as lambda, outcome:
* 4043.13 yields 9.405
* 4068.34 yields 9.547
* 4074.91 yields 9.238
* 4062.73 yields 8.69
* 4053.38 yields 9.681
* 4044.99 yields 8.302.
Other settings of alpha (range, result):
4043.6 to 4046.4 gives 8.284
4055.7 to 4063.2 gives 8.69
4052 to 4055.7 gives 9.445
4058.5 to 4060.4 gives 9.365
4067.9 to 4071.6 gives 9.181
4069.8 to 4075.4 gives 9.148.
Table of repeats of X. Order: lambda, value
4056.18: 9.303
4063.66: 8.404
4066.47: 9.223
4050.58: 10.25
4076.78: 8.742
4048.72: 9.927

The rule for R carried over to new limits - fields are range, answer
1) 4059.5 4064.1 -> 9.731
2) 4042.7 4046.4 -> 9.405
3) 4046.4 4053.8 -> 10.25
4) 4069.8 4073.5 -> 9.378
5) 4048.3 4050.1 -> 10.16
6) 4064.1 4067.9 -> 9.433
